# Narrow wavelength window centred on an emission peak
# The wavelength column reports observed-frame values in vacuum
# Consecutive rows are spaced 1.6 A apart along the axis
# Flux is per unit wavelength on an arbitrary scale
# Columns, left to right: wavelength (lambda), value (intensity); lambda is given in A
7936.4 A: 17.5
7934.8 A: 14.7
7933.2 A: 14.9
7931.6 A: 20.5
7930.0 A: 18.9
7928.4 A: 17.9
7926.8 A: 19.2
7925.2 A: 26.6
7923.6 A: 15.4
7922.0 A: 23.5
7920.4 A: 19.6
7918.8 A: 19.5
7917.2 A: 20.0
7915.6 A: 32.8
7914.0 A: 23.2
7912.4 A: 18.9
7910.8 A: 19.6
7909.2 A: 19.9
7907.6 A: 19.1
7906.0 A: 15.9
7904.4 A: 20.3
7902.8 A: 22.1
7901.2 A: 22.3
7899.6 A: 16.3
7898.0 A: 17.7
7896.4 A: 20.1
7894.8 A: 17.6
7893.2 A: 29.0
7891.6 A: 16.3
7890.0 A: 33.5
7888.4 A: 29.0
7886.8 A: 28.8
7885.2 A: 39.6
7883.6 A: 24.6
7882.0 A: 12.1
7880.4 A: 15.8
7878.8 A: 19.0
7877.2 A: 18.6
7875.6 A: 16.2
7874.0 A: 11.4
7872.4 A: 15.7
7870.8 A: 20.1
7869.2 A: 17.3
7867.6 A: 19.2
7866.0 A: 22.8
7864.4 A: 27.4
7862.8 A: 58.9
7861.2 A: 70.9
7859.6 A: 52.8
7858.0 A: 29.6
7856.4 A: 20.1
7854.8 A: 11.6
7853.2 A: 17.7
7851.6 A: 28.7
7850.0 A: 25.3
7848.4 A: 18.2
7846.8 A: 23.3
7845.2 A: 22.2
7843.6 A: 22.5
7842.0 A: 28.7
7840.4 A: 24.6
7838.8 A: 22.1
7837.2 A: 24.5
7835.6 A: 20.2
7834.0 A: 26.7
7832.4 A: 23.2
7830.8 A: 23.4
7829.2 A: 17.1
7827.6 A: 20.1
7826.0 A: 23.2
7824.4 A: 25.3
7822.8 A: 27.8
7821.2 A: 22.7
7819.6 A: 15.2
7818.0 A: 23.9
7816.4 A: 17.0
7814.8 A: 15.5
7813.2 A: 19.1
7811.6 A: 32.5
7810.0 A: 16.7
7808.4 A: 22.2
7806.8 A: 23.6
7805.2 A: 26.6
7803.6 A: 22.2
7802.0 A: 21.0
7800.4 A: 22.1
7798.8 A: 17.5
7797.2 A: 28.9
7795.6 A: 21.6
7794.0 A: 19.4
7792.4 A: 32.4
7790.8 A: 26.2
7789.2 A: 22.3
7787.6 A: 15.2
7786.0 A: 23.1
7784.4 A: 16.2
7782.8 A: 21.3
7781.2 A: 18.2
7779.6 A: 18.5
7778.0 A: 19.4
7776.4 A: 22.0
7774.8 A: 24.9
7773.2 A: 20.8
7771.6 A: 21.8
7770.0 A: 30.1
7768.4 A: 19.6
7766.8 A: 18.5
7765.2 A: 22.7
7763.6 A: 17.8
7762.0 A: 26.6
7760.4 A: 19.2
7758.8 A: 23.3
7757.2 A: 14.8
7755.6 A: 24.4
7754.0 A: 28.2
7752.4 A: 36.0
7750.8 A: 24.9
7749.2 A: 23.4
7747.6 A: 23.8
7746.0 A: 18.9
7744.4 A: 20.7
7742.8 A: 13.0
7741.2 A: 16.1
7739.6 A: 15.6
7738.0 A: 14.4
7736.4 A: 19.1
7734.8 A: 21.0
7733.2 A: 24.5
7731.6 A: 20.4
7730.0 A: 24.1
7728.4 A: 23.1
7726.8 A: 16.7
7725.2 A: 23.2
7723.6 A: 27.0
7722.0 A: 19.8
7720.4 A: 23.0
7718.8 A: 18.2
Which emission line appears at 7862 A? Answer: H-alpha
